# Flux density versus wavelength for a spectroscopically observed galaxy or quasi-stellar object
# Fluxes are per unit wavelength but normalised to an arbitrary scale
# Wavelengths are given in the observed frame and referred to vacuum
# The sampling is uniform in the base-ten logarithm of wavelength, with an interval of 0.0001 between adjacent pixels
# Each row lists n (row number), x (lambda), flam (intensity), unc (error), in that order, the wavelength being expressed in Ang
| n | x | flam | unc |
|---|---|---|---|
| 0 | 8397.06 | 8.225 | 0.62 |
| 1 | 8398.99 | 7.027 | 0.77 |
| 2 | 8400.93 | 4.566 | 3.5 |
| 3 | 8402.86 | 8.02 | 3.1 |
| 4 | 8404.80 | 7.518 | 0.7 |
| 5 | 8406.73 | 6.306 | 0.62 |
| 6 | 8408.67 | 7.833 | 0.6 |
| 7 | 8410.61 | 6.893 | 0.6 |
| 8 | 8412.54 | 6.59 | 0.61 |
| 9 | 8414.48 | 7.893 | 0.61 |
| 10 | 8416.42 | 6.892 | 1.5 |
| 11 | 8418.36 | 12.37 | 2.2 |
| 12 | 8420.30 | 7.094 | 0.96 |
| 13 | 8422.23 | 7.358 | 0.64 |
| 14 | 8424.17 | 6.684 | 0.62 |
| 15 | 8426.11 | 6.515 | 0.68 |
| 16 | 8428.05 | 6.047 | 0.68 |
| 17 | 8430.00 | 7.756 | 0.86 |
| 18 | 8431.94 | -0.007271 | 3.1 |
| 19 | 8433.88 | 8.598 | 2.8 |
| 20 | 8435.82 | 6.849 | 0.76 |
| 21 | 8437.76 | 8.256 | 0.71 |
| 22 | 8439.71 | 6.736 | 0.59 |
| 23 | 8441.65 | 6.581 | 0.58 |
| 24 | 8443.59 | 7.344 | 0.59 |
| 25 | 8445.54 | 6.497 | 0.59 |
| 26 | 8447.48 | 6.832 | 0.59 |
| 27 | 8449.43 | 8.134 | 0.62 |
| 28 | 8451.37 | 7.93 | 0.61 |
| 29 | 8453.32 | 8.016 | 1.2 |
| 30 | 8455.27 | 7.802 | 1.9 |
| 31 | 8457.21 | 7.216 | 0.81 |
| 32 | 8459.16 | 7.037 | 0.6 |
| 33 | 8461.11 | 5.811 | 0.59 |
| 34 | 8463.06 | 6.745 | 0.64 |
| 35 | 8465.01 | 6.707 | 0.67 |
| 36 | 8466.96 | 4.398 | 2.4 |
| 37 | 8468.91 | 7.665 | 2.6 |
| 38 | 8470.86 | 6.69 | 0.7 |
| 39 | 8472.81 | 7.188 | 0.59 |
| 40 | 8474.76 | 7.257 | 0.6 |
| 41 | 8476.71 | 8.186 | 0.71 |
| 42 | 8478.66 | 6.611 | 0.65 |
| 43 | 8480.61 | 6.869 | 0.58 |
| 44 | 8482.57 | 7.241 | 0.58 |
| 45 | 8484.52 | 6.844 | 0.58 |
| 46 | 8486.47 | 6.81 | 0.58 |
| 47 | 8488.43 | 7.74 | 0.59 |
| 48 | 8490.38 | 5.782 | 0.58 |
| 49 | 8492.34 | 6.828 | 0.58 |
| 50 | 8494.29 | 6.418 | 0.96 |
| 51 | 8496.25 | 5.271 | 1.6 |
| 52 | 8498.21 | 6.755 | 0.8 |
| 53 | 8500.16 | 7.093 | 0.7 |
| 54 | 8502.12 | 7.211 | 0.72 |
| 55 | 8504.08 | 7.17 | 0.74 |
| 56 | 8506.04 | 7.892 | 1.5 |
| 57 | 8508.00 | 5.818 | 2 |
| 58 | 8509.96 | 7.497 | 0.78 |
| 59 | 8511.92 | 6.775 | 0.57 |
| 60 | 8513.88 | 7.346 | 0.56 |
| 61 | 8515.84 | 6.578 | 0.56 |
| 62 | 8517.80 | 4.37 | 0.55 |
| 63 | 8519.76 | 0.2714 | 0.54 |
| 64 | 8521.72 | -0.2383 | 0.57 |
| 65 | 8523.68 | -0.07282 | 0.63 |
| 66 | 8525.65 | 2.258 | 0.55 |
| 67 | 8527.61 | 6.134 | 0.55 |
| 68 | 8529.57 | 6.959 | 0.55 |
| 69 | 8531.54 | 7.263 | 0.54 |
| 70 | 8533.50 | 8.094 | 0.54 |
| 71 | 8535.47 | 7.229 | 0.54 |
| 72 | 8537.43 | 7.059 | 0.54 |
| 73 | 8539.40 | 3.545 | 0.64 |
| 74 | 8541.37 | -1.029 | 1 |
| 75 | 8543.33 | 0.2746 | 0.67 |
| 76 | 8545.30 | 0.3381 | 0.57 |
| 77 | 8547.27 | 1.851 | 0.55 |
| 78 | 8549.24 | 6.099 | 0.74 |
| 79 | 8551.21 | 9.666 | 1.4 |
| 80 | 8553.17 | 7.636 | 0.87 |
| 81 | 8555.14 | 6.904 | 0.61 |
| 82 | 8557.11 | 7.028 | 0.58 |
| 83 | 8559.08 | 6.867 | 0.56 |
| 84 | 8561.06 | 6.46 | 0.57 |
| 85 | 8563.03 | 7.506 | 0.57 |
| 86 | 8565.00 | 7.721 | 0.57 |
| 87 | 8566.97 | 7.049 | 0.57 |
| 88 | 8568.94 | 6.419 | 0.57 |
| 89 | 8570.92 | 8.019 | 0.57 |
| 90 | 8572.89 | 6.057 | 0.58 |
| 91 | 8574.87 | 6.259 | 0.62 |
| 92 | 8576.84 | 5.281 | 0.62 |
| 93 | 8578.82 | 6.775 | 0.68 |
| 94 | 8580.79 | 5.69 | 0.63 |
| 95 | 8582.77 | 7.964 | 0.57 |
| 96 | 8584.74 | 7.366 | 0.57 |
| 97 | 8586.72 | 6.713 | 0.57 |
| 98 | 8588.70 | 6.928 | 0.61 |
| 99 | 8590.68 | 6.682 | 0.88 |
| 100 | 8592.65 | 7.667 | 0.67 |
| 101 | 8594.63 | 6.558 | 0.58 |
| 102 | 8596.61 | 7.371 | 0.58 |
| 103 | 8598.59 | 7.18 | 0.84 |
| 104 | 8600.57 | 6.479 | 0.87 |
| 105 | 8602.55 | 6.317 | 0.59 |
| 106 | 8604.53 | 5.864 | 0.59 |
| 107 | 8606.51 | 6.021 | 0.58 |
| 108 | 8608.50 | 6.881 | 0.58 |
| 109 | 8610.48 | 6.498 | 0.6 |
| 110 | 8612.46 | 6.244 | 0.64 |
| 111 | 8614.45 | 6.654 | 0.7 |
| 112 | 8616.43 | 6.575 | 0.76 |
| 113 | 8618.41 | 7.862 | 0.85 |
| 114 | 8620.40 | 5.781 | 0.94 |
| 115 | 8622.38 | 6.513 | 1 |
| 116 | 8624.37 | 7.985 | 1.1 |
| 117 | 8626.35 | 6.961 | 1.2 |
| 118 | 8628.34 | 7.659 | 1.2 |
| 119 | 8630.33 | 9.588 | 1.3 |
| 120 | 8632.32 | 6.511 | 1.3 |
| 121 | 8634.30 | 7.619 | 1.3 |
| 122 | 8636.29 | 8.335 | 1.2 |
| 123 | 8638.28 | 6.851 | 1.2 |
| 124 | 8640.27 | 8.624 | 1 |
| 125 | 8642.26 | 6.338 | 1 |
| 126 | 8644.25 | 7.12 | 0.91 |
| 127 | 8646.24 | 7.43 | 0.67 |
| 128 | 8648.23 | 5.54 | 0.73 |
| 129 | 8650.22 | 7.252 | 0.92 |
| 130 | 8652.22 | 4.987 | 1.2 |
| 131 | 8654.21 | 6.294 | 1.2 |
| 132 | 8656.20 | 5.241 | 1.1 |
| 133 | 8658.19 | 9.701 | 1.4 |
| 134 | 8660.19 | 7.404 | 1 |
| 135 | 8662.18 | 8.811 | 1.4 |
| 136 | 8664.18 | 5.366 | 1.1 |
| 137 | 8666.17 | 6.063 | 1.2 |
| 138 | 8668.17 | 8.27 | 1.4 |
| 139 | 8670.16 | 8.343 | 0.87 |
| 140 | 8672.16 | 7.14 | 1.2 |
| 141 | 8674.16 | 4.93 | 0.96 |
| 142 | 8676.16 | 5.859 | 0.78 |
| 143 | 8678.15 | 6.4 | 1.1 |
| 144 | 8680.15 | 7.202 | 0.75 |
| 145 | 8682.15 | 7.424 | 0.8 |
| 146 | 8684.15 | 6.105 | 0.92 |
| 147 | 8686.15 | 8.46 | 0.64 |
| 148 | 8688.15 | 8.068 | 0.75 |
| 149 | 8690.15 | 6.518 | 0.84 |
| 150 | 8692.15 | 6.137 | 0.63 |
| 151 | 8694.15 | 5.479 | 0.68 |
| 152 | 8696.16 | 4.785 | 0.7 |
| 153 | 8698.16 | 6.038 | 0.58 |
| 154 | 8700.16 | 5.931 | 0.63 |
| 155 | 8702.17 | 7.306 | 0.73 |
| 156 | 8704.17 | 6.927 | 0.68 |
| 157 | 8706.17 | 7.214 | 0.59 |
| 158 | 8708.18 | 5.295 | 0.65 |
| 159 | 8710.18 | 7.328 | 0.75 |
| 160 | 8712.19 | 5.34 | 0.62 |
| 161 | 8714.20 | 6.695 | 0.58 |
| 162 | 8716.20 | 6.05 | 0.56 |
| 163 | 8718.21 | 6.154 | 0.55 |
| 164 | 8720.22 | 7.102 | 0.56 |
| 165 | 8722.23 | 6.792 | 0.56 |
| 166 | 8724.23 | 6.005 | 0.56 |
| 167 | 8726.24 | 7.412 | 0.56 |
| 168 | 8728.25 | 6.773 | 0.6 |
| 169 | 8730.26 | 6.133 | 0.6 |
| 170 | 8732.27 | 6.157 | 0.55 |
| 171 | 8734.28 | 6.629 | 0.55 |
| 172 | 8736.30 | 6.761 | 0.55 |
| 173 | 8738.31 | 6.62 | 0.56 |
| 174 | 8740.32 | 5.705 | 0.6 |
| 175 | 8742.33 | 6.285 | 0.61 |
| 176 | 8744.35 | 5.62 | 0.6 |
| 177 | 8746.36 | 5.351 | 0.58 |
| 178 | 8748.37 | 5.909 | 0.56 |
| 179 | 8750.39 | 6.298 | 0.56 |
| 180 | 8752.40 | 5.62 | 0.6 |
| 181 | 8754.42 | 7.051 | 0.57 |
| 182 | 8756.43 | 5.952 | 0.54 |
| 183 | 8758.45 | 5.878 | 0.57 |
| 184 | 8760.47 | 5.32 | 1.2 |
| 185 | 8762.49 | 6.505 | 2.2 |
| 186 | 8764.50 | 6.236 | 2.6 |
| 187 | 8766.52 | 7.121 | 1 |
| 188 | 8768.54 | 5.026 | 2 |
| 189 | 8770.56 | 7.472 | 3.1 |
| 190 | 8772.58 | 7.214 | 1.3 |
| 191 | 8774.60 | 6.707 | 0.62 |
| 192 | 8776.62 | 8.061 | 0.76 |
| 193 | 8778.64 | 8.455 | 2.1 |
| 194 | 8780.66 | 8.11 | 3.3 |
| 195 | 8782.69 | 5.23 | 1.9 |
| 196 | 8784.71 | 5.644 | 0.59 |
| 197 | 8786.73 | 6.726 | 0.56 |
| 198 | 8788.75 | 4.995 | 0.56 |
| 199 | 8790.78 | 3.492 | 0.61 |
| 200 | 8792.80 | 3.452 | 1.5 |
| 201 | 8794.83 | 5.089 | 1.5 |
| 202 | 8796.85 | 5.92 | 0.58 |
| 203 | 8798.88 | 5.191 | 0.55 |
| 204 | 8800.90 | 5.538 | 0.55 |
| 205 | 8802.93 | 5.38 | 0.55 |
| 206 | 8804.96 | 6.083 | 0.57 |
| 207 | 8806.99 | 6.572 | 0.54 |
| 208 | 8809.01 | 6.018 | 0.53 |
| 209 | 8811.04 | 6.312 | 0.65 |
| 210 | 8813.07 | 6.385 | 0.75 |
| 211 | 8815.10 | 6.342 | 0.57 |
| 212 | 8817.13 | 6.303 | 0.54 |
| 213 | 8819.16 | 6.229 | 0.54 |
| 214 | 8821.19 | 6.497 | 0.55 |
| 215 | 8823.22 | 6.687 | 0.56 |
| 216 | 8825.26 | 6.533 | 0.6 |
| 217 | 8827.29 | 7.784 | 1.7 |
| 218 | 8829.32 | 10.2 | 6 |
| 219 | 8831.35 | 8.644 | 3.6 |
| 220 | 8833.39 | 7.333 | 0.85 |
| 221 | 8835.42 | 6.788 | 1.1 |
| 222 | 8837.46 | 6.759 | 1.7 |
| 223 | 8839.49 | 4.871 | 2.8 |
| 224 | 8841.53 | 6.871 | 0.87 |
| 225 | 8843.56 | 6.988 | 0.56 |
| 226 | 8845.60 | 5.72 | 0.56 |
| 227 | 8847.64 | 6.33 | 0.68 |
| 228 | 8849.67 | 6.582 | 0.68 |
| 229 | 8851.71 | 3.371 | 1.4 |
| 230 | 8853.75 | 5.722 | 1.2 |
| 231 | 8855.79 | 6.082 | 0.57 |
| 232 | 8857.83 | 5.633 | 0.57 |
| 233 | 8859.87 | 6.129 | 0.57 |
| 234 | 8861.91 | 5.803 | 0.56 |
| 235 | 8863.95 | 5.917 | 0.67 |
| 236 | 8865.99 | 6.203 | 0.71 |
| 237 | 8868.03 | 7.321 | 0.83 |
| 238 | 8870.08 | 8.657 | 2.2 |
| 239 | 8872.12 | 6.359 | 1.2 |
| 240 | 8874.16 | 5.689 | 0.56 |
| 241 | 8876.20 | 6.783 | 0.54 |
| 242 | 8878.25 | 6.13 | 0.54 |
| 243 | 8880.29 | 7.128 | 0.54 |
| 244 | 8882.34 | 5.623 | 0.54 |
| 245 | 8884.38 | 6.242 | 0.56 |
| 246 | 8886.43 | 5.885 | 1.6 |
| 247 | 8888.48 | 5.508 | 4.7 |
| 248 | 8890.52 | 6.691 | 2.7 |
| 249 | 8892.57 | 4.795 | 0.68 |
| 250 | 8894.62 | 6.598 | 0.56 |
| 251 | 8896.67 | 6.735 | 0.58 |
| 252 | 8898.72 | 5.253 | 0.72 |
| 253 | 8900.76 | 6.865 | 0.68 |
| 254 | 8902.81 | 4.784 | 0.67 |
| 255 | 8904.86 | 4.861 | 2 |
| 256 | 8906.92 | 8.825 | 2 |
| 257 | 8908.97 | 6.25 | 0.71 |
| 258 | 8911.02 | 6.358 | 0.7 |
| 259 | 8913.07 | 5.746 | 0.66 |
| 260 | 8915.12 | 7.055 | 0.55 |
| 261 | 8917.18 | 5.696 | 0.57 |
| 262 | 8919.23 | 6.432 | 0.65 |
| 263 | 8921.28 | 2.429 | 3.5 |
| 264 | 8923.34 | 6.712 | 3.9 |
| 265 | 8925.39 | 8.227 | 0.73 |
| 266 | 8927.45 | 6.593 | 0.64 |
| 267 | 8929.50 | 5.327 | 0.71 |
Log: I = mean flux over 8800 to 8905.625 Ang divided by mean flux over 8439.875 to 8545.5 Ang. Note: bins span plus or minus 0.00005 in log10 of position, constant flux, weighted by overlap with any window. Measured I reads 1.0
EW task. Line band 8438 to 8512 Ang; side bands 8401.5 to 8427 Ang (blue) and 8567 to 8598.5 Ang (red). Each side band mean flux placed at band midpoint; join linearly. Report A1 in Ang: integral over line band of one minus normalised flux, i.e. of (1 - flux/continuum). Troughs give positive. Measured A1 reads 3.1 Ang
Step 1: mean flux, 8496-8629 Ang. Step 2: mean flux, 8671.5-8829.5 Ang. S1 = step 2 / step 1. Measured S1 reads 1.04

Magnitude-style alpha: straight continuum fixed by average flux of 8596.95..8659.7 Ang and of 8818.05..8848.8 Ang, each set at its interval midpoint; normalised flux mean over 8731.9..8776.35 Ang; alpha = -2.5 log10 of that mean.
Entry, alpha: 0.11 mag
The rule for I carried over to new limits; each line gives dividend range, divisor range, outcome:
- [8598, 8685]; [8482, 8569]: 1.22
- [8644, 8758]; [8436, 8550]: 1.09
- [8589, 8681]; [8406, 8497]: 1.00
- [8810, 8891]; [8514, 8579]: 1.23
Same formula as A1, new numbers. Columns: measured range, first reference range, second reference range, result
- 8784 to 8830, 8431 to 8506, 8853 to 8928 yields 2.1 Ang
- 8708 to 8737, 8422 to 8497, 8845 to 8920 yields -0.3 Ang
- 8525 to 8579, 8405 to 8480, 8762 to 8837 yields 8.4 Ang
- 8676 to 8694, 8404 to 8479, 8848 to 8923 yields -1.0 Ang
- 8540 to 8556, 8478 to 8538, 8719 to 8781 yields 5.6 Ang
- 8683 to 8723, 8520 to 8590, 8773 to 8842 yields -2.9 Ang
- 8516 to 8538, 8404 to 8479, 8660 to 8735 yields 7.6 Ang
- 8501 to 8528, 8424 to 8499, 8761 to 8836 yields 7.3 Ang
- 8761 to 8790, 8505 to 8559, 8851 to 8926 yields -4.4 Ang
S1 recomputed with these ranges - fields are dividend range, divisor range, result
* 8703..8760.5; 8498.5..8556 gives 1.23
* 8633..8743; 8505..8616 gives 1.14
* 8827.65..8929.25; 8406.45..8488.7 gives 0.90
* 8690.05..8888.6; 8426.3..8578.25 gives 1.02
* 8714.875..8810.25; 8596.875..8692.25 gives 0.89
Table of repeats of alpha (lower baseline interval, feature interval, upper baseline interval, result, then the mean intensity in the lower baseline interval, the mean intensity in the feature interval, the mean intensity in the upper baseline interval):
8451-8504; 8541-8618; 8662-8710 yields 0.09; 6.89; 6.25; 6.64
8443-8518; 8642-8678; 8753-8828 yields -0.05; 6.9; 6.78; 6.19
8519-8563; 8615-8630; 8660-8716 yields -0.23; 4.66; 7.15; 6.65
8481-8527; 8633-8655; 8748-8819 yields -0.18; 5.65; 6.94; 6.11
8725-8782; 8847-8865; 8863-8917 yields 0.11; 6.5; 5.72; 6.31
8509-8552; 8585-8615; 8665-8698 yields -0.22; 4.44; 6.69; 6.67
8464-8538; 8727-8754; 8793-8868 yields 0.01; 6.15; 6.17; 6.28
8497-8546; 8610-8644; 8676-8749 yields -0.24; 4.93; 7.22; 6.44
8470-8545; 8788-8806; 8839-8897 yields 0.21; 5.68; 5.02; 6.15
